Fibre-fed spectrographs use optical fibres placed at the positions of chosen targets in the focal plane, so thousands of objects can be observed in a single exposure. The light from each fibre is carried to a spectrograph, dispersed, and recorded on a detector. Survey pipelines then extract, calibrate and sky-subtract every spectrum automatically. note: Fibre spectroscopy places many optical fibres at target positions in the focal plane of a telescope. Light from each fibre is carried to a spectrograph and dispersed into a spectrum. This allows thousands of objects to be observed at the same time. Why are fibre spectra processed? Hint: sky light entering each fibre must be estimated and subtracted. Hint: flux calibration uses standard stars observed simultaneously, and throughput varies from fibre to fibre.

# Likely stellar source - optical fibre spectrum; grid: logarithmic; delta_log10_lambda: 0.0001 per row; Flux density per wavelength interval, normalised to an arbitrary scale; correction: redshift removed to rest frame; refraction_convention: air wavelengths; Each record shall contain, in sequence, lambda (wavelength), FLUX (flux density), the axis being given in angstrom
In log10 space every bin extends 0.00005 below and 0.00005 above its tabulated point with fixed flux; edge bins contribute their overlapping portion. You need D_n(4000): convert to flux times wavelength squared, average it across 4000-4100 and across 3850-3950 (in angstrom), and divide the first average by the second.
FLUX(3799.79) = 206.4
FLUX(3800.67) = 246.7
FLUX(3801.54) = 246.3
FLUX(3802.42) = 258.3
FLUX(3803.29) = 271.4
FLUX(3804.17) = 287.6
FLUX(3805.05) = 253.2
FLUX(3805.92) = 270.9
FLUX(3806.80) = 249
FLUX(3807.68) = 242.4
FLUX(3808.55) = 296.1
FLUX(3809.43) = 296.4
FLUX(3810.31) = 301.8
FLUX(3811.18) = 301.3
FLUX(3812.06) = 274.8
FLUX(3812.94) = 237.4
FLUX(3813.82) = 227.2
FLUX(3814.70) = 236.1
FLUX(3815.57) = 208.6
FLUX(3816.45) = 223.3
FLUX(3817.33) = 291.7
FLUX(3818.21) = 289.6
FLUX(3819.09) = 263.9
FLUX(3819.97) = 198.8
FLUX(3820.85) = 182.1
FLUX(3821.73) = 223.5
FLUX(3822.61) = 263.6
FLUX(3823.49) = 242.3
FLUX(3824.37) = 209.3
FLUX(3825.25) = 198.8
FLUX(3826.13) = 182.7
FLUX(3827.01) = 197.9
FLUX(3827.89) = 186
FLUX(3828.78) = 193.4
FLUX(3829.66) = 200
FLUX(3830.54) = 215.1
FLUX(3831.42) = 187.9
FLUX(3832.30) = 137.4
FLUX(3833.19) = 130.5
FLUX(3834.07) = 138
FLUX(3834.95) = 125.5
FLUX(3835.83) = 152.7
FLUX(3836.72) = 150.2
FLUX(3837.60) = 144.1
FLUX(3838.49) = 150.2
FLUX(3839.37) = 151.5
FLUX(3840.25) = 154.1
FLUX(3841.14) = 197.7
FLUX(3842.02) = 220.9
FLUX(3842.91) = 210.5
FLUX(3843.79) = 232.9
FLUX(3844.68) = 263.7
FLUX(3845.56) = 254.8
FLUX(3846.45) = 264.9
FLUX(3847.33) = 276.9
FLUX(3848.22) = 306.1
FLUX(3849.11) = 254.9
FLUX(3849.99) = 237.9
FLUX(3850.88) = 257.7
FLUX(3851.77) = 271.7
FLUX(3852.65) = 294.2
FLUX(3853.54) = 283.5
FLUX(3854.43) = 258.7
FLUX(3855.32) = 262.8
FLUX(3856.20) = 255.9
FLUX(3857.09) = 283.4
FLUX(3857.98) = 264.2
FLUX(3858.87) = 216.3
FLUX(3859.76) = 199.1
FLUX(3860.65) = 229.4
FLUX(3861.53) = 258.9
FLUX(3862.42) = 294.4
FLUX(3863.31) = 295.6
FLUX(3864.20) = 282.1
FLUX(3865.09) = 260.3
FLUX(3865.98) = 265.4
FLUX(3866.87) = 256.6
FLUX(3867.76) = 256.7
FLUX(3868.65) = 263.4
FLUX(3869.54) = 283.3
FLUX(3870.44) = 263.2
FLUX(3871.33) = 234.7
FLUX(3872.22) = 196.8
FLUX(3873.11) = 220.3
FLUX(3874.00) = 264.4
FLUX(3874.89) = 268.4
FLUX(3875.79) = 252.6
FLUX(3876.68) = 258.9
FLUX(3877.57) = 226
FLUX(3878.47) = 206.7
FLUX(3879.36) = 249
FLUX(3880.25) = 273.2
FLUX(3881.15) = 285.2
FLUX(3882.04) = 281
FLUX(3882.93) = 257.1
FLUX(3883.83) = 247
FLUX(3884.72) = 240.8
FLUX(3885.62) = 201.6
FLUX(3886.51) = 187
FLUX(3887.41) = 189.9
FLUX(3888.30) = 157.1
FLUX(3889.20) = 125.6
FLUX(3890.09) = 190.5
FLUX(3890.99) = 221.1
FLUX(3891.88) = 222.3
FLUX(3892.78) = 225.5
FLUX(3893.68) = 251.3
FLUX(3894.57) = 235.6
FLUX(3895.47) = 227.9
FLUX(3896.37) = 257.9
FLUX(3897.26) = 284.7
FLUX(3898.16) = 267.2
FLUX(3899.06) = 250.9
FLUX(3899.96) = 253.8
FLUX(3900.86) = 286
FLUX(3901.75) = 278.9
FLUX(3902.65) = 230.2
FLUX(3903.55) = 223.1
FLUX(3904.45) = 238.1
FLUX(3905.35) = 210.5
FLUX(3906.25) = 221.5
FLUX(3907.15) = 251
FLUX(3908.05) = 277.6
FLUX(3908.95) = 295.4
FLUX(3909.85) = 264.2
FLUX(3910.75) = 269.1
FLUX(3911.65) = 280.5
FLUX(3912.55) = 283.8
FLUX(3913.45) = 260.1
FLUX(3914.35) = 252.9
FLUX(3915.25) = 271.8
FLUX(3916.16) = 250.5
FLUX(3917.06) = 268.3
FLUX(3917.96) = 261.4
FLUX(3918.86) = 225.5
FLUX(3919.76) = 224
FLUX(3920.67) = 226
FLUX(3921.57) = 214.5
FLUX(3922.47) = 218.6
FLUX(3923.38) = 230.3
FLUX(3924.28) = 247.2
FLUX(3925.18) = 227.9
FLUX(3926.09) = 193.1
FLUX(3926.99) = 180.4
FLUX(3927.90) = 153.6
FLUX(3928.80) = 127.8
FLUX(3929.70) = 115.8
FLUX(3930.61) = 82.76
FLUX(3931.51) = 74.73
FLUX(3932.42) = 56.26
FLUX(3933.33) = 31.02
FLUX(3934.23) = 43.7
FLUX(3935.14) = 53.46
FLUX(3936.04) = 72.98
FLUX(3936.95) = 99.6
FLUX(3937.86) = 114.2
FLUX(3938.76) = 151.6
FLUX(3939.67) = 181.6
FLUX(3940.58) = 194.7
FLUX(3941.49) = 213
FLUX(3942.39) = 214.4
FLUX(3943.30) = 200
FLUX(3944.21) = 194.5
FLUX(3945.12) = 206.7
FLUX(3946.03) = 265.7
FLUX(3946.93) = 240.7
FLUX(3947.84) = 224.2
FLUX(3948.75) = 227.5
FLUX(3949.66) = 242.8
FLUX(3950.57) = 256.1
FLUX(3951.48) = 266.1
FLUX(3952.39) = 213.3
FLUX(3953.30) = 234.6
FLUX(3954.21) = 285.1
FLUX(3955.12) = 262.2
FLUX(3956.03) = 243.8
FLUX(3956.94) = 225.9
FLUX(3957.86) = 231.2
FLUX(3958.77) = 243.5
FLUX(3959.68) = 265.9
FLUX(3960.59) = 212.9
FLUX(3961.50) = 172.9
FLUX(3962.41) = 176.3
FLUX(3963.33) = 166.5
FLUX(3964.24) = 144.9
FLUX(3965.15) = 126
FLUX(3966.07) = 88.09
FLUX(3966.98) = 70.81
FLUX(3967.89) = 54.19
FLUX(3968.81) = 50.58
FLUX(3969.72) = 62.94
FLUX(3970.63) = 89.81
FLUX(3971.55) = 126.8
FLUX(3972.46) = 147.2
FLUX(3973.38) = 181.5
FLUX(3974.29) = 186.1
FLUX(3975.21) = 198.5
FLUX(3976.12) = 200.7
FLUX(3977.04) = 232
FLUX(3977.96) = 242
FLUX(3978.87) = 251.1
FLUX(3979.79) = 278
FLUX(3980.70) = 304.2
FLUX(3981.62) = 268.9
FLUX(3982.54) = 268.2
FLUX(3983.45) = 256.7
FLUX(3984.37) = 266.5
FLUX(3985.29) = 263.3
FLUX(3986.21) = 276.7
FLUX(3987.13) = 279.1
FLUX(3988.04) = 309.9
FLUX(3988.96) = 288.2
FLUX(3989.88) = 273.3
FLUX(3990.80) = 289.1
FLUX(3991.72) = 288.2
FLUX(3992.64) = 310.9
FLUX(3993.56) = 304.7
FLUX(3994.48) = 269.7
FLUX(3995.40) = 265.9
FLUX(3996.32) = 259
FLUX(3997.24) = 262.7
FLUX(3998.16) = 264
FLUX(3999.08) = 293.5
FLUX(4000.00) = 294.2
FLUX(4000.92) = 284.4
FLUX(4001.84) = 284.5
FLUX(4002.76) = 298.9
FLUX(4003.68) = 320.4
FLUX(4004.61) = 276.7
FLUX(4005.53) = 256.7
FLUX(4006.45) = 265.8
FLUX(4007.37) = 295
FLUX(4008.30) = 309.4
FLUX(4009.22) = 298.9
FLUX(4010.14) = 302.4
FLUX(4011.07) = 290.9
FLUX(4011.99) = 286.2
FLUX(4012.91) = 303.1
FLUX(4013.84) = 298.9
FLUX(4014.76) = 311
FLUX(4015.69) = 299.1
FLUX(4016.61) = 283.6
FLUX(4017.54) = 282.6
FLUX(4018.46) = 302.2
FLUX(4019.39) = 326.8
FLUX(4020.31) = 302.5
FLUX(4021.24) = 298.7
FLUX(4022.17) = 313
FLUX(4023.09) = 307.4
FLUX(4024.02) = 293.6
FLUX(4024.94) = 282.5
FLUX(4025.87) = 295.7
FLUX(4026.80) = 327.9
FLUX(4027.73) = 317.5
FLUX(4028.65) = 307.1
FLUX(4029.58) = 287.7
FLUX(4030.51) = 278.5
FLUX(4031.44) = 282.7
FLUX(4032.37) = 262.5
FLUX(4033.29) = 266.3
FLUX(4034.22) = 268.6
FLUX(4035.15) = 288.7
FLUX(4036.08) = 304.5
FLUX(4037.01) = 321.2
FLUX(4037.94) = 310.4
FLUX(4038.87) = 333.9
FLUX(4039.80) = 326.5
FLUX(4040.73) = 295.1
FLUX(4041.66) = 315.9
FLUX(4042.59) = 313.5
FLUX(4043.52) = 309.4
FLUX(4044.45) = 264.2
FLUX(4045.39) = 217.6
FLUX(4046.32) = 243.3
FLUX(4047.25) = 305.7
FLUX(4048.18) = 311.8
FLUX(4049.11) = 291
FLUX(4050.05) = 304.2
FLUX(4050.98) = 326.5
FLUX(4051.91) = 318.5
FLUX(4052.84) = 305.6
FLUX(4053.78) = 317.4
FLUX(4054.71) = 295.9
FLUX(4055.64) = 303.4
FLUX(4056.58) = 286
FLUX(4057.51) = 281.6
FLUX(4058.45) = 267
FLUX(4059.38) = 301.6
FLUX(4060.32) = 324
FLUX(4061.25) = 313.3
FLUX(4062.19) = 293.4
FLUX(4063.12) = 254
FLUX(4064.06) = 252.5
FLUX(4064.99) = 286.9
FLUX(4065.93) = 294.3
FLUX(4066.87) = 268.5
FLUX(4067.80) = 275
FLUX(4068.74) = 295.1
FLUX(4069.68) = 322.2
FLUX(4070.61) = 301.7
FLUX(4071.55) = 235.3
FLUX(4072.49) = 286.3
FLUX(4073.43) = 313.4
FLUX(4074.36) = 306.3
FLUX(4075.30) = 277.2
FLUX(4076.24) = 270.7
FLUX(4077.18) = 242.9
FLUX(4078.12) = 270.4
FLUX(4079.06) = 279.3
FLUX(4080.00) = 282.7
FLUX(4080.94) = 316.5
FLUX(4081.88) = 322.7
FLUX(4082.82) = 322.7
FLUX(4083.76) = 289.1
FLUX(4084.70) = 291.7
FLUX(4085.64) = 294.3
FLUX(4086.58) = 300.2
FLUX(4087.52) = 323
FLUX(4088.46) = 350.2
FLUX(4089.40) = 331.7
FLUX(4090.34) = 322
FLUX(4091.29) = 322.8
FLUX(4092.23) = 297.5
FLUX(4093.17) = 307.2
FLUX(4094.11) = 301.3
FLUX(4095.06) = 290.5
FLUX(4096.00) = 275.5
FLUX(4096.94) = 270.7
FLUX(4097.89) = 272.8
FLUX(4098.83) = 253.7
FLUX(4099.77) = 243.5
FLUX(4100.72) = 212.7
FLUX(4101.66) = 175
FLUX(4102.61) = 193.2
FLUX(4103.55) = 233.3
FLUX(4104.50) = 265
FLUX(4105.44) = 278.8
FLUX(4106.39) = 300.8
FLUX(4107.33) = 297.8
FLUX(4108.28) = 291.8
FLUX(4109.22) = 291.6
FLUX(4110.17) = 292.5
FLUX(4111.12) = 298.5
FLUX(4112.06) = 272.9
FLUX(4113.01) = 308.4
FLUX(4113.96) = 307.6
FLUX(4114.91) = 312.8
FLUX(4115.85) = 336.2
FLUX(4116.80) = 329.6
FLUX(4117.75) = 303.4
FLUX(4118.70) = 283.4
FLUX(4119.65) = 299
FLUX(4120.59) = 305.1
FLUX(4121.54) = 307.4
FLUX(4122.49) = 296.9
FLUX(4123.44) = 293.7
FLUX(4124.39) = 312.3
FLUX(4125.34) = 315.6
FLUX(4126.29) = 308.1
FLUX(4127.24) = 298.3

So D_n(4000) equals 1.4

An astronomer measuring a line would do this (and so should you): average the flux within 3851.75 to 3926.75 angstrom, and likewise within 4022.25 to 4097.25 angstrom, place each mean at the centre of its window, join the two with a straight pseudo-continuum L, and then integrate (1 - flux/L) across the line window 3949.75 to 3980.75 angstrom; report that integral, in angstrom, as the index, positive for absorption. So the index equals 9.0 angstrom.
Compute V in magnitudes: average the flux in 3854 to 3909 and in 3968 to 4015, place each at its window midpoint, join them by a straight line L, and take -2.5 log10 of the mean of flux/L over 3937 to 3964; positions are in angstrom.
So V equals 0.16 mag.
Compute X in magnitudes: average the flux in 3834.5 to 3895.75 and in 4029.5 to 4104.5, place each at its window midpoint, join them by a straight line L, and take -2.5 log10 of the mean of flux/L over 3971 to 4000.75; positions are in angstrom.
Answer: 0.05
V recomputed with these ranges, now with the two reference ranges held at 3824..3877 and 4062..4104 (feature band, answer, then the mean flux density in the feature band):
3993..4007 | -0.07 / 281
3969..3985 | 0.24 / 208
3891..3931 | 0.03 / 235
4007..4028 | -0.13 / 301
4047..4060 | -0.10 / 301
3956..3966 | 0.29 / 195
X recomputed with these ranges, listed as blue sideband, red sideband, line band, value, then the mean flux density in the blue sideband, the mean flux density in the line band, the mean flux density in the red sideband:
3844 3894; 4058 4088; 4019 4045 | -0.07 mag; 247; 300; 290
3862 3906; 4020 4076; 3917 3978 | 0.42 mag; 243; 178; 294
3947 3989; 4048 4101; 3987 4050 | -0.18 mag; 210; 292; 293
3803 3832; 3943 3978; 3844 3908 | -0.13 mag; 239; 247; 191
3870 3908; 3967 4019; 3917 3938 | 0.49 mag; 237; 154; 254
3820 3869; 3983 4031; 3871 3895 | 0.05 mag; 224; 229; 290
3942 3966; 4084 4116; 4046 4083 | -0.09 mag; 219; 292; 285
